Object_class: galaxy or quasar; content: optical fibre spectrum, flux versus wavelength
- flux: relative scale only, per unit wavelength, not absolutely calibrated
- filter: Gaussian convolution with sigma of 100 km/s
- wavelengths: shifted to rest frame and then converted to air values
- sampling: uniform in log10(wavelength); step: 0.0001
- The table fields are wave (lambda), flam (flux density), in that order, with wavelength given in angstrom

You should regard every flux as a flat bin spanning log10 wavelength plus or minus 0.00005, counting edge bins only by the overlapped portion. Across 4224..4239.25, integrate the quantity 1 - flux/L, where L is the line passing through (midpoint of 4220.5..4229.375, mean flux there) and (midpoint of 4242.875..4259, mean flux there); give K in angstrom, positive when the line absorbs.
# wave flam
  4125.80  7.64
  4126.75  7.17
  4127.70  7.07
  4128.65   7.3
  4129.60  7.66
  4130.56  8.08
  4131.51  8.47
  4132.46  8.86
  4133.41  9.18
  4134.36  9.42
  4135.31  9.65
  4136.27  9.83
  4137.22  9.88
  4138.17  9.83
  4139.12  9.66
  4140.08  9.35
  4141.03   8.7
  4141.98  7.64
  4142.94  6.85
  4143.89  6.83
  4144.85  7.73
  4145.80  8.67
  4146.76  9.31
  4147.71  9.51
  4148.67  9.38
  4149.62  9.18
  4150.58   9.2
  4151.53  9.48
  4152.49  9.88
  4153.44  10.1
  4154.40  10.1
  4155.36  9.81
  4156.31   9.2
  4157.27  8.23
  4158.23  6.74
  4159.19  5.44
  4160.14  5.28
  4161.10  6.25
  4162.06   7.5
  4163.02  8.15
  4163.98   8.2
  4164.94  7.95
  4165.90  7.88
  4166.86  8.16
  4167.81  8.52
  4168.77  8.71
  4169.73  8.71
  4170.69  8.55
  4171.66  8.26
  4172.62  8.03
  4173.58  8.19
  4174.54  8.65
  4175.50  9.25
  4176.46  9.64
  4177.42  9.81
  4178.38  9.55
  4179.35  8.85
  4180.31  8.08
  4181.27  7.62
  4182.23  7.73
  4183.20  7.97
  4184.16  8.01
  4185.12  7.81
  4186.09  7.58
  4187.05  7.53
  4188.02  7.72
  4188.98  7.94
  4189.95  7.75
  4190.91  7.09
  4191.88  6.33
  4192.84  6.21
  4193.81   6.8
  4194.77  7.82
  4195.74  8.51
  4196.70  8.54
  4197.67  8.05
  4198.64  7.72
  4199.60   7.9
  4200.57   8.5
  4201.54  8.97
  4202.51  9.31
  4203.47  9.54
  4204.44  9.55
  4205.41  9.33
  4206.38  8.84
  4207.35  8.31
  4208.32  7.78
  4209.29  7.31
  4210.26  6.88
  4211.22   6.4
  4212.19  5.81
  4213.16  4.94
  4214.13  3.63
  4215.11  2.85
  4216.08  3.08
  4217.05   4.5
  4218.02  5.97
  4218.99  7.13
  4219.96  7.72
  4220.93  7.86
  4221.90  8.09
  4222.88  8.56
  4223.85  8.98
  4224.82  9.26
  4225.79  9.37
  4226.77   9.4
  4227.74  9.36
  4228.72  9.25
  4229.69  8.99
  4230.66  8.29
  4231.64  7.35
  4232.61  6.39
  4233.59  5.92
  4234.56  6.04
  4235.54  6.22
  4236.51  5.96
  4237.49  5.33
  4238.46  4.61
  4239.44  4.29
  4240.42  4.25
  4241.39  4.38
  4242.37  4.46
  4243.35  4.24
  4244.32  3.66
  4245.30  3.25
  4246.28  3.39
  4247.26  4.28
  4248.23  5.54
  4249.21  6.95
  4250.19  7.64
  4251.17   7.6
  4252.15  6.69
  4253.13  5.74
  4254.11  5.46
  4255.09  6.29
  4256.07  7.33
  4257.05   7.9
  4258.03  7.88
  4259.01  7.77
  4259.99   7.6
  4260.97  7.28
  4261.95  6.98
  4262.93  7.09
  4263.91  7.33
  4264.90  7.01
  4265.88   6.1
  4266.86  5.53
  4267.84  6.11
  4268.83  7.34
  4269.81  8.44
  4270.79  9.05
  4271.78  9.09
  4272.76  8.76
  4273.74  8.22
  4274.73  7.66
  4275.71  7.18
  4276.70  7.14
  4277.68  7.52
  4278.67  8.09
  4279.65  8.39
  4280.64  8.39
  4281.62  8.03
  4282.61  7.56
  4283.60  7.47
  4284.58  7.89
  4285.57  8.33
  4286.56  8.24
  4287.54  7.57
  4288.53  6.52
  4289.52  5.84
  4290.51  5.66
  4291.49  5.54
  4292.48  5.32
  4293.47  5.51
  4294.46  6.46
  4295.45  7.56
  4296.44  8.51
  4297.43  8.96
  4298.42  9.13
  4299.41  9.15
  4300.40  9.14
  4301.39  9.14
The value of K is 1.5 angstrom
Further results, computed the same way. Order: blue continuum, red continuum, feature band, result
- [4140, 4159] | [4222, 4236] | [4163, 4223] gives 4.87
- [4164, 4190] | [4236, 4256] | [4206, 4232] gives -3.50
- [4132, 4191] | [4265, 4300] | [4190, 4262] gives 9.95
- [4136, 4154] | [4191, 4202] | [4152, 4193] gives 0.95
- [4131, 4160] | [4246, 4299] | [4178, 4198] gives 1.22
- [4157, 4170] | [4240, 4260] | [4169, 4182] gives -2.51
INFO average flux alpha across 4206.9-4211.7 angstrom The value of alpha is 7.34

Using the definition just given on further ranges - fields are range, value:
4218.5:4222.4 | 7.7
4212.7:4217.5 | 3.78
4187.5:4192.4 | 7.35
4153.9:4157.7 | 9.35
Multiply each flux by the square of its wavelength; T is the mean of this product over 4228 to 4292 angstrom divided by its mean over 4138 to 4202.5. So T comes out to 0.9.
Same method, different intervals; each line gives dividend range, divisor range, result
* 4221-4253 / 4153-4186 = 0.81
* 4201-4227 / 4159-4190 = 0.93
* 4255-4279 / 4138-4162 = 0.94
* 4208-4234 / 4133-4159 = 0.82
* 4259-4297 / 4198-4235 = 1.01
